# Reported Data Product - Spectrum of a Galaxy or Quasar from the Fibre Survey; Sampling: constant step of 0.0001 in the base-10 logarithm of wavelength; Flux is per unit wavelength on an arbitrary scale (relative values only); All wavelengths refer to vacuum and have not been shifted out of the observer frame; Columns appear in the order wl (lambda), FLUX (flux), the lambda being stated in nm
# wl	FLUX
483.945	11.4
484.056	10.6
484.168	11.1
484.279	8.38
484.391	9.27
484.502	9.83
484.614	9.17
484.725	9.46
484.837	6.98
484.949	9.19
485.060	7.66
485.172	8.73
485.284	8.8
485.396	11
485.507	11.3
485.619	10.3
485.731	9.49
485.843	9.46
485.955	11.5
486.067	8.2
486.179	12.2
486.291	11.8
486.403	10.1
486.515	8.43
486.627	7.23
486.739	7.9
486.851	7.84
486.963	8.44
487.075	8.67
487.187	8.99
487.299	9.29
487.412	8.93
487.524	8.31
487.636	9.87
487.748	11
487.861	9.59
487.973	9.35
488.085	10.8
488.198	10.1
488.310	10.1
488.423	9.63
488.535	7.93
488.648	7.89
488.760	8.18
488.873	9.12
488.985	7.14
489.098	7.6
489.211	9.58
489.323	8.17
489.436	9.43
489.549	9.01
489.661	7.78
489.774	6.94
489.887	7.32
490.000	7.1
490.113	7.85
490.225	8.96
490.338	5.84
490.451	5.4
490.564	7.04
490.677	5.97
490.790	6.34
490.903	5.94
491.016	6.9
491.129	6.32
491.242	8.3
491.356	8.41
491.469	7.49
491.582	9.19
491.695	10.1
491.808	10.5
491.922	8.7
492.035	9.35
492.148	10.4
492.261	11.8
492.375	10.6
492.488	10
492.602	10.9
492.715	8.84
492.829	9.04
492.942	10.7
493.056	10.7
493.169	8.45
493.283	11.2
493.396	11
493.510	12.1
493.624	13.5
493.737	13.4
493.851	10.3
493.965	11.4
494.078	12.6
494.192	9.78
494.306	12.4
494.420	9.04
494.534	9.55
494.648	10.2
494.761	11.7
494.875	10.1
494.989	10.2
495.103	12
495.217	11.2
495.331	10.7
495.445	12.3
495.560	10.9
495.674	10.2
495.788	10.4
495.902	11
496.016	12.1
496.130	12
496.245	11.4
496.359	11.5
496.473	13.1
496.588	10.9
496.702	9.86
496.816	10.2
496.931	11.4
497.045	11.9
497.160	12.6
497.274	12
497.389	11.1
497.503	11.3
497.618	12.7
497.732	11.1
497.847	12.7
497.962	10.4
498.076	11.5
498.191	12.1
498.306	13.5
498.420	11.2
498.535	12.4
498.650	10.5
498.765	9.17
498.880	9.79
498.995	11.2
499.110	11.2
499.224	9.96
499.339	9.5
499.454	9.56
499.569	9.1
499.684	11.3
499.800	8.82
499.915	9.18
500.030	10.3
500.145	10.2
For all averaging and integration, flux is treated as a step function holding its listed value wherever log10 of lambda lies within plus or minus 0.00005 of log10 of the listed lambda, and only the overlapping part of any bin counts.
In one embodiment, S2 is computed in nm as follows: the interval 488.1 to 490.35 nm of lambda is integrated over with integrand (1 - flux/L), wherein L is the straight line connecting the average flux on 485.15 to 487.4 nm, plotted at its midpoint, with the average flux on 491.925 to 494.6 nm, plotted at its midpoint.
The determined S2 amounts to 0.36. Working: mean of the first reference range 9.48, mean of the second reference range 10.7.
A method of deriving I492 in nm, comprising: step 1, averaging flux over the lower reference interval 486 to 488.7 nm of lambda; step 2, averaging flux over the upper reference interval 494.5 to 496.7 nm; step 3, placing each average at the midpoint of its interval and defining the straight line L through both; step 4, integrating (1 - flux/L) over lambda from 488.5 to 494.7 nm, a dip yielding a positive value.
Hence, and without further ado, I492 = 0.71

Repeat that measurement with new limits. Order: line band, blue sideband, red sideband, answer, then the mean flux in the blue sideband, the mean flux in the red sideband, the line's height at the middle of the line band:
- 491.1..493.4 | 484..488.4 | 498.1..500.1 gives 0.08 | 9.47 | 10.5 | 9.97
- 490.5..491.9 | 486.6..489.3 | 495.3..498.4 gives 0.31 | 8.91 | 11.5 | 9.86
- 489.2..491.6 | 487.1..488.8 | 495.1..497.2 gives 0.60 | 9.33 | 11.3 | 9.92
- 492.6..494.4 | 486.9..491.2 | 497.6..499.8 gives -0.29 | 8.23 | 10.9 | 9.46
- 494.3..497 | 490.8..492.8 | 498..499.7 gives -0.28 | 8.98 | 10.8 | 9.97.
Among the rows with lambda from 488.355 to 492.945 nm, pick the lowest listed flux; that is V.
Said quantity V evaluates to 5.4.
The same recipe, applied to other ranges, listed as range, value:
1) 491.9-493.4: 8.45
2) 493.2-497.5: 9.04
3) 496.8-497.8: 10.2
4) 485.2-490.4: 5.84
